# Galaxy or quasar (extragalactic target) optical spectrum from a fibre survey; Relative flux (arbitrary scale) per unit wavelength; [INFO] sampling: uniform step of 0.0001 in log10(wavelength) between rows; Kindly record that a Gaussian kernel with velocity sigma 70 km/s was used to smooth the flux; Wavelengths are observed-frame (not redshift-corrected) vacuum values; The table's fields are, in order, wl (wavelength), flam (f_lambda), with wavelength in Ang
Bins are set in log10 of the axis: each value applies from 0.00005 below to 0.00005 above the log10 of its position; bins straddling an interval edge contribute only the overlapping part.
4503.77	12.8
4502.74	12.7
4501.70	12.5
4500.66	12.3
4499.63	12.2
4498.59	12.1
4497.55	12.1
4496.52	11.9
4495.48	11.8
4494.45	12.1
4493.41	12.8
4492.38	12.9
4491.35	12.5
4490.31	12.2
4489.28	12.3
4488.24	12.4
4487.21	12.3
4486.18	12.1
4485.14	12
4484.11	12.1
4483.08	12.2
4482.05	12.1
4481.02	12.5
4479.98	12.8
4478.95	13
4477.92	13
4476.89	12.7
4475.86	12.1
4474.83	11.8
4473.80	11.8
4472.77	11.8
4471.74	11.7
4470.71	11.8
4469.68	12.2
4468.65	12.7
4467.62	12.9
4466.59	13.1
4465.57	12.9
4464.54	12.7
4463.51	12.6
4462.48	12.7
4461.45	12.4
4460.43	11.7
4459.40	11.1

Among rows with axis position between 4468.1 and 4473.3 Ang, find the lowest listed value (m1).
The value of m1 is 11.7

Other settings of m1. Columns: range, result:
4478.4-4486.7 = 12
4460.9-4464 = 12.4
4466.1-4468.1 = 12.9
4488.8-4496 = 11.8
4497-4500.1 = 12.1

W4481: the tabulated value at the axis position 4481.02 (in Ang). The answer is 12.5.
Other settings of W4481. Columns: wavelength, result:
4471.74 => 11.7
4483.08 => 12.2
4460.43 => 11.7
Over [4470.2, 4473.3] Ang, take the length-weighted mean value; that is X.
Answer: 11.8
